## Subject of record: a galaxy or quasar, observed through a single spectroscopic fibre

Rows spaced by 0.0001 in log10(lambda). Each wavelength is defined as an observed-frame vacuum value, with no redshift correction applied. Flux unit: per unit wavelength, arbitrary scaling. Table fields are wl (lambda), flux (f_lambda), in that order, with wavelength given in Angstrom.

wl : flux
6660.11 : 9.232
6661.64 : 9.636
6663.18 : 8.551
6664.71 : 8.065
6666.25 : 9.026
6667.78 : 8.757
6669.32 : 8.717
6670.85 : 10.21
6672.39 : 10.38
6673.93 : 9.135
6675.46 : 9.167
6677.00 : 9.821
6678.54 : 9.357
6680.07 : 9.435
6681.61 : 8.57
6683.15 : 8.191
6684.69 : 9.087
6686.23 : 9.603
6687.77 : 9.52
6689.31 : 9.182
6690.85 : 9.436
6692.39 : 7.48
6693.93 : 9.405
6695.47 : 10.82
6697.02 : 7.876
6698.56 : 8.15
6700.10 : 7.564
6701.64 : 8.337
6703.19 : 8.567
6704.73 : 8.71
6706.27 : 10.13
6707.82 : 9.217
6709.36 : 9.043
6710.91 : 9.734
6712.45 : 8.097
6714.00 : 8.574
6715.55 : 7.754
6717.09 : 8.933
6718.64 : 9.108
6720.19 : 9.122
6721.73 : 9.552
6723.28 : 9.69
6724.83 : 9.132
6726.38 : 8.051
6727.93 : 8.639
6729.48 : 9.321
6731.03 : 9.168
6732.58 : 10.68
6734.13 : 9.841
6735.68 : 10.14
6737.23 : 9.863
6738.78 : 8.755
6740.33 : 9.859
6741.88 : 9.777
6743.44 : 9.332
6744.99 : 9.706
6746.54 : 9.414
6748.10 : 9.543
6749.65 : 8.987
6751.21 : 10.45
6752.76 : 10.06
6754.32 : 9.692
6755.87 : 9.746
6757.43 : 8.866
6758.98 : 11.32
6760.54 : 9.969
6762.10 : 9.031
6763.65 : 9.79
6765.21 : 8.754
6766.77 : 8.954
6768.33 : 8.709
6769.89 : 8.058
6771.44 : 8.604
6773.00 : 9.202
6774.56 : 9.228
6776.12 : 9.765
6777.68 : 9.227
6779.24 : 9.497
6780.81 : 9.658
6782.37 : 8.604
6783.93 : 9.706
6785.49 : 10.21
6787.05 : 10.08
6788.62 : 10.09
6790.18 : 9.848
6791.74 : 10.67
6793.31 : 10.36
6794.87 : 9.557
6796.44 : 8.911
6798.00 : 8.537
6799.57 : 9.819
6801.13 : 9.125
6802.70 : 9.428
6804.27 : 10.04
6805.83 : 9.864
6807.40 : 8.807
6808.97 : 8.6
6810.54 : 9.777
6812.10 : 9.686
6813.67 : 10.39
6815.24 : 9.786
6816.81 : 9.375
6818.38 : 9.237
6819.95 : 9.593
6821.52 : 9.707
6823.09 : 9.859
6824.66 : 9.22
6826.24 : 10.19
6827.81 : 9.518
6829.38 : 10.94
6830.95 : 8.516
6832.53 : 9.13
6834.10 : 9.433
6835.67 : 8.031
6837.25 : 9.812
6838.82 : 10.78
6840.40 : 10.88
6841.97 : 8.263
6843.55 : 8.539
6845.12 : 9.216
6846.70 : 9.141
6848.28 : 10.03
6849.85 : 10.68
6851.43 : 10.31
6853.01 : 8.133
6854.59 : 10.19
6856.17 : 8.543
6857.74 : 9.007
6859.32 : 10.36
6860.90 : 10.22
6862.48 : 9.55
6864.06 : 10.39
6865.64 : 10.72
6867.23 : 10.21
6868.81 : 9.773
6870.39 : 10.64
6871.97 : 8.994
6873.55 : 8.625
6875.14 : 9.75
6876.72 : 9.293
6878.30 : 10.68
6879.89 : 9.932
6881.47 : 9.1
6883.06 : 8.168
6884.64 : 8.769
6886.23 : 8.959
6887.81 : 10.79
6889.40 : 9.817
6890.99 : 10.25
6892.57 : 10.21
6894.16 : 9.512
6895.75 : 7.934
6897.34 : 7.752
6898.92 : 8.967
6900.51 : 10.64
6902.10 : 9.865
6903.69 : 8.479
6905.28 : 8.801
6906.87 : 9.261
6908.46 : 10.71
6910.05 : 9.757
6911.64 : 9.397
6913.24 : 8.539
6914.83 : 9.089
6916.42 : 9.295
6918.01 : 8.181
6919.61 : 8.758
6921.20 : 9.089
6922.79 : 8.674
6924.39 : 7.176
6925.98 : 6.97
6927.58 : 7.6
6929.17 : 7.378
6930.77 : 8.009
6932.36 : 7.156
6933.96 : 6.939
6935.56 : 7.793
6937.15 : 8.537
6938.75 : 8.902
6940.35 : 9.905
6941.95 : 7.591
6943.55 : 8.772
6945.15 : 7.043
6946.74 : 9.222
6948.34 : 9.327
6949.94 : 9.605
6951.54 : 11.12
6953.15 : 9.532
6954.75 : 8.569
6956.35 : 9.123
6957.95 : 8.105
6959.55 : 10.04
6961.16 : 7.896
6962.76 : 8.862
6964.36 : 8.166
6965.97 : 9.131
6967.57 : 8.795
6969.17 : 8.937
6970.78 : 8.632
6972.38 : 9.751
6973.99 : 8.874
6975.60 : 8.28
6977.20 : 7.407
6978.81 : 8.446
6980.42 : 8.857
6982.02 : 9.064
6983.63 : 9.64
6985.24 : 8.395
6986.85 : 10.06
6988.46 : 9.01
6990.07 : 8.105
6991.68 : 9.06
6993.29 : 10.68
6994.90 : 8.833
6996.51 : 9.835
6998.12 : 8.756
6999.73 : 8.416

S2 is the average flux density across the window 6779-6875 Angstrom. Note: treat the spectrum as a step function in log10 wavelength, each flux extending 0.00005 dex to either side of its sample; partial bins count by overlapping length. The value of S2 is 9.62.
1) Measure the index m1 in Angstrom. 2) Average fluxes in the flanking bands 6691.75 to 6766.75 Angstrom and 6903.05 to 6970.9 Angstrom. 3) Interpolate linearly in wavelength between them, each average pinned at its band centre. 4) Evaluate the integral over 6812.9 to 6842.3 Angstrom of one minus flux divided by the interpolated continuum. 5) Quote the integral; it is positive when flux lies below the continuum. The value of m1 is -2.2 Angstrom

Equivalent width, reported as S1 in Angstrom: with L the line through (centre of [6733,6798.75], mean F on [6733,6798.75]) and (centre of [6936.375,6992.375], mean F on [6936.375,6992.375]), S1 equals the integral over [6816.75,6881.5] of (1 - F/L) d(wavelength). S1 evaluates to -2.65 Angstrom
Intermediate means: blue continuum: 9.54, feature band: 9.64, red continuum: 8.88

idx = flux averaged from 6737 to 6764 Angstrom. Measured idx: 9.67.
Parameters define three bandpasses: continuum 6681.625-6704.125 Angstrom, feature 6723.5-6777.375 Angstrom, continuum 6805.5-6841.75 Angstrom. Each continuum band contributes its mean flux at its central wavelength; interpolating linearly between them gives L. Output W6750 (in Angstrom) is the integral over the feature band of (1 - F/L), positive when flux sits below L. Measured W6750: -1.7 Angstrom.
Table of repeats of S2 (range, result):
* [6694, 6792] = 9.31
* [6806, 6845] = 9.5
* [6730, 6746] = 9.71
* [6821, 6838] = 9.48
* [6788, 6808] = 9.62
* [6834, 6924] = 9.44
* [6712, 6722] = 8.71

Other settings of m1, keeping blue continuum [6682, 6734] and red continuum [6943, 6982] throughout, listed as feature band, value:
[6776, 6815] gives -2.95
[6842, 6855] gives -0.77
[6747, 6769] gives -1.51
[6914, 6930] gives 1.18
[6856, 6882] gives -2.59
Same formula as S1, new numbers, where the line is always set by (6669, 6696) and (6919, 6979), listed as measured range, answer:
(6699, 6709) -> 0.5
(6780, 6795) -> -1.5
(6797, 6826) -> -1.9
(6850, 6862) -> -1.1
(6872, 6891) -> -1.6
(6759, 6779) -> -0.3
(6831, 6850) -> -1.2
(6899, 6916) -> -1.5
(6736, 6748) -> -0.6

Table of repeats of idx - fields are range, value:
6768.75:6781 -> 9.12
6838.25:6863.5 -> 9.61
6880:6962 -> 8.85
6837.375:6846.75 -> 9.52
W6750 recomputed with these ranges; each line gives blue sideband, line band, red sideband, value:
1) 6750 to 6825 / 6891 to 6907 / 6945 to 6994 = 0.0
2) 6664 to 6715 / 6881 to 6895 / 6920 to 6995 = -1.2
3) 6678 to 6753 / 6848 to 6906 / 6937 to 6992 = -3.8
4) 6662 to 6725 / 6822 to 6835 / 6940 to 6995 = -0.9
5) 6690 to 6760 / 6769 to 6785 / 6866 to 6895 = 0.4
